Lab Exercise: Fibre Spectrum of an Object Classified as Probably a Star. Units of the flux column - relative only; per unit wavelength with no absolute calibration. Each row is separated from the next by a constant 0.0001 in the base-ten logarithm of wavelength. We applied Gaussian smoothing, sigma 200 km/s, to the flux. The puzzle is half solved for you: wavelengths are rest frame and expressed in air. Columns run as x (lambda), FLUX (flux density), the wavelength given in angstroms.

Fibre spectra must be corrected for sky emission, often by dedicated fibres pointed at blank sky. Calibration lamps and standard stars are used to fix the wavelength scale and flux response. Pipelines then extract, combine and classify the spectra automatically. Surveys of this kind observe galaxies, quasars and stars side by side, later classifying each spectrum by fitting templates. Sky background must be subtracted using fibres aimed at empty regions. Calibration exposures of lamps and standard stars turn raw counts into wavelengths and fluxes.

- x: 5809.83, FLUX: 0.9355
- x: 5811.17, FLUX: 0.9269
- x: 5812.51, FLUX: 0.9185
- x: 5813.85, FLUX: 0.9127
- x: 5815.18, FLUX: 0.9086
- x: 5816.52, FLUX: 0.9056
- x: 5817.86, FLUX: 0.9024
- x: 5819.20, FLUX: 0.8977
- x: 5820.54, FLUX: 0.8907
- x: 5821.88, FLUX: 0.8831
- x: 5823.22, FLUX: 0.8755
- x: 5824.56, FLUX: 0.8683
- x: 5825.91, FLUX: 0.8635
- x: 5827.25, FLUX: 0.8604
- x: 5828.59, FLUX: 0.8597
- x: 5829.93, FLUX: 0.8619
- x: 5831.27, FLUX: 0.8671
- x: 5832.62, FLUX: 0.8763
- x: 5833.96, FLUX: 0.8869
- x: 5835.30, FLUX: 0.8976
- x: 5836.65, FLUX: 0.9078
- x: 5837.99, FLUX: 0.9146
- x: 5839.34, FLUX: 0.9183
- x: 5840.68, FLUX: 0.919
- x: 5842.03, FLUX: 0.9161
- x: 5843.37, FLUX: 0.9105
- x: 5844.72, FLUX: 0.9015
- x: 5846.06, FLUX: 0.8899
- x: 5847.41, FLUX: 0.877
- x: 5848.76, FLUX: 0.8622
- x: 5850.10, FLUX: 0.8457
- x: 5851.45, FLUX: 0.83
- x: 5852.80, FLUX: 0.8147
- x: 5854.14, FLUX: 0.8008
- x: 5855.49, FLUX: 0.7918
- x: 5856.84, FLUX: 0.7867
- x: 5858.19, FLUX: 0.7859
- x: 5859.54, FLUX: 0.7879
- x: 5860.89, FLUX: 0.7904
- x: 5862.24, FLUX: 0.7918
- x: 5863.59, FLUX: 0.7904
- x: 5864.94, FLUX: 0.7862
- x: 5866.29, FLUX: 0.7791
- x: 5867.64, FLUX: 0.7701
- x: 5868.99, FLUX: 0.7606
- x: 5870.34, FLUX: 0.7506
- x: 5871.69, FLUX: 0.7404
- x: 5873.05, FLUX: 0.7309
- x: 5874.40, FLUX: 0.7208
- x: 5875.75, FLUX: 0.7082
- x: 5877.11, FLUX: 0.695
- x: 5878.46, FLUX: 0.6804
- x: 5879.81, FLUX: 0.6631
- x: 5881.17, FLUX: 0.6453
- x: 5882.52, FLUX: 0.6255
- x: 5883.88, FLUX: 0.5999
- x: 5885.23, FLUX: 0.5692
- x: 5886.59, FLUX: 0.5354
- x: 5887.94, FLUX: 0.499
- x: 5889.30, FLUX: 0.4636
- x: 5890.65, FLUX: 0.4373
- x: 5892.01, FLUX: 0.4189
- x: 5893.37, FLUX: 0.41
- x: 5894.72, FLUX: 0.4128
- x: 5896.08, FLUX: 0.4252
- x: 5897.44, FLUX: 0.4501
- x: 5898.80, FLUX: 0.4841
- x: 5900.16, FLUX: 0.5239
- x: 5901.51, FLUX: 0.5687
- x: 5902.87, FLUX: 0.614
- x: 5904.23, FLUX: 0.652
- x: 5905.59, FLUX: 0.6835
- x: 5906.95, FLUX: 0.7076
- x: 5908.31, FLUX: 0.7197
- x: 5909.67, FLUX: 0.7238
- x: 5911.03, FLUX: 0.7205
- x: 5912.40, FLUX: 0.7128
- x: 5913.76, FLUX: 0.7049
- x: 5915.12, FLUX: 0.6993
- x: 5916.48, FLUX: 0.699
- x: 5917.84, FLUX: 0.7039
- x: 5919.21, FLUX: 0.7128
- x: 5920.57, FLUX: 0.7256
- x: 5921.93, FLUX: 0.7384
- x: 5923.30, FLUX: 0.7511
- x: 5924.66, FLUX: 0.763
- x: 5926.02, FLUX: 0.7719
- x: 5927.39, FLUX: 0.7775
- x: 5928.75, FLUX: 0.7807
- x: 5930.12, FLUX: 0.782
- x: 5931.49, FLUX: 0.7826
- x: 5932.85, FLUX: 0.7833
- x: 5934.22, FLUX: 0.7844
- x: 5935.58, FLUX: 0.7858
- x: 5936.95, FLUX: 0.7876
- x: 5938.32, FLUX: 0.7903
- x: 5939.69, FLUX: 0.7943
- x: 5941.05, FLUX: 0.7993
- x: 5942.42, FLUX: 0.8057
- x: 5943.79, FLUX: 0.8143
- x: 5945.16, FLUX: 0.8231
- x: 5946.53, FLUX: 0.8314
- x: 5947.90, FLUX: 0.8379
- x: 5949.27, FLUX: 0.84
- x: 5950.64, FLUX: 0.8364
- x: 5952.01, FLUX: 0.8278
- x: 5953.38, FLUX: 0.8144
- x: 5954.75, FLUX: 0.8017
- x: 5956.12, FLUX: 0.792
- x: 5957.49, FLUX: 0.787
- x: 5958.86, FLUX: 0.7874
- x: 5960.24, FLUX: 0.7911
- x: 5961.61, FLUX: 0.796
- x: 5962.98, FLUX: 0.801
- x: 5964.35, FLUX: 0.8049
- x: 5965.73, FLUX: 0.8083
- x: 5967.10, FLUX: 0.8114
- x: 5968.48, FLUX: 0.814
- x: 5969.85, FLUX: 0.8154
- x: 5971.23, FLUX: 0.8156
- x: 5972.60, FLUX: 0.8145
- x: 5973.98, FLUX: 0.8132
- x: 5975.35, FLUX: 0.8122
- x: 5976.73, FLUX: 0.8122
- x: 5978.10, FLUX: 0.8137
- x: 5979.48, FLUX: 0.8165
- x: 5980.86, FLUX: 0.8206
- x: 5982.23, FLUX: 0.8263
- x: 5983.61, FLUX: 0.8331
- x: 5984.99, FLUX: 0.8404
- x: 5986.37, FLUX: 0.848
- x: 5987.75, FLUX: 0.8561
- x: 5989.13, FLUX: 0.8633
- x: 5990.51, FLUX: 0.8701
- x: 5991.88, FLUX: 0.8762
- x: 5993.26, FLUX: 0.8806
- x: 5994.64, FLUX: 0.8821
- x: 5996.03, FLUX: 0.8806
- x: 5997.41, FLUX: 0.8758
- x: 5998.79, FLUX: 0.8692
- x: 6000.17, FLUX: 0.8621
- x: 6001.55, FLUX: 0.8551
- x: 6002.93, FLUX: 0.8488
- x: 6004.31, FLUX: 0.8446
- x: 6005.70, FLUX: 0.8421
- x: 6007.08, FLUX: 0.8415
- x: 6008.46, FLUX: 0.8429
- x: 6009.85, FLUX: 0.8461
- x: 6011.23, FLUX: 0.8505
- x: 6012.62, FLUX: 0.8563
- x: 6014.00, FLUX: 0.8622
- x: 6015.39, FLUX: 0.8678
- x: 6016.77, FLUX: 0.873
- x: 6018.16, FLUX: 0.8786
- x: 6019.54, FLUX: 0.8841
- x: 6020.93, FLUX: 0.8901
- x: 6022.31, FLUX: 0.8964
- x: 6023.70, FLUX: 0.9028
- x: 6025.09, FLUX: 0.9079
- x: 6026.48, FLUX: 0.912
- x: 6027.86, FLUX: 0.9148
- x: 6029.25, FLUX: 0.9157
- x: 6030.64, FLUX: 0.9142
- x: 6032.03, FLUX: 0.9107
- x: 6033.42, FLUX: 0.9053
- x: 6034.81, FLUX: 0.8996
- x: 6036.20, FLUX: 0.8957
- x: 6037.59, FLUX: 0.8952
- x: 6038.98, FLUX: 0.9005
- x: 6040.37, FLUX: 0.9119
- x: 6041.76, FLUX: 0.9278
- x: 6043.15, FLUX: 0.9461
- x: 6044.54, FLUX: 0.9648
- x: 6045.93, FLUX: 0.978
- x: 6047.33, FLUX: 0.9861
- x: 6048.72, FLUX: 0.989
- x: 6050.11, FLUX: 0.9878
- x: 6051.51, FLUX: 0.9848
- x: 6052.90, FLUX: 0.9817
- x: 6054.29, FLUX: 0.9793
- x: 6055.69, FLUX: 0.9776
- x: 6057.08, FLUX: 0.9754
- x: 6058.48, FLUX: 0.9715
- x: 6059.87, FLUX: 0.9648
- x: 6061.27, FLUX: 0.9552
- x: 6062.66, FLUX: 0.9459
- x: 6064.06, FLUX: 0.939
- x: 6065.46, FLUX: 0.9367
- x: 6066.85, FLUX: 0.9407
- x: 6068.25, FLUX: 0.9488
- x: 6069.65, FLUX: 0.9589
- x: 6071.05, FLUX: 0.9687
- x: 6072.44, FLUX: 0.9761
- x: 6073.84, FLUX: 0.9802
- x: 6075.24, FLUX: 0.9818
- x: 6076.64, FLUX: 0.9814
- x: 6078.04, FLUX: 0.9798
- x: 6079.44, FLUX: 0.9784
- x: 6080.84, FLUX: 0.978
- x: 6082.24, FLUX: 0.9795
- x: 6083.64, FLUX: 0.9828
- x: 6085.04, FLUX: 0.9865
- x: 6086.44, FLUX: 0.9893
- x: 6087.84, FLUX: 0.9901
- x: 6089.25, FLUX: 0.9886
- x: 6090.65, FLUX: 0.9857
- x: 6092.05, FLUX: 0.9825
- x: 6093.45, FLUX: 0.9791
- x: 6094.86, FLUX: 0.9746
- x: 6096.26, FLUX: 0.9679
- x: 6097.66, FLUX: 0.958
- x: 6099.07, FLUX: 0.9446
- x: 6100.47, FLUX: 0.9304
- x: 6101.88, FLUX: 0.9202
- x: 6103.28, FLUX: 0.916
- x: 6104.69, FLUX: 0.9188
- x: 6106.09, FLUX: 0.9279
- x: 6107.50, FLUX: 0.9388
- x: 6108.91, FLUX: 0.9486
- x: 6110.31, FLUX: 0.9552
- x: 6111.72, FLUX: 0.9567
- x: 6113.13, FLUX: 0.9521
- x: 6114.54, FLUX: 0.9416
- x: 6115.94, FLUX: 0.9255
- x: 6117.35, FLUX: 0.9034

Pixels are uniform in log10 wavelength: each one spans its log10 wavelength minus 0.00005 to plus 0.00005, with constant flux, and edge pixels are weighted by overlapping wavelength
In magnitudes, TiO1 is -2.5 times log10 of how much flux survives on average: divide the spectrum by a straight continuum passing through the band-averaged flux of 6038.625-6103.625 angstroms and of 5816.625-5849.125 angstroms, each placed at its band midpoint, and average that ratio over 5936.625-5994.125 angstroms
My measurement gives 0.14 mag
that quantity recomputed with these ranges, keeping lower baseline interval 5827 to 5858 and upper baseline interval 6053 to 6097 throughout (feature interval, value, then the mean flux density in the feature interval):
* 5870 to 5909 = 0.45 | 0.589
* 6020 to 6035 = 0.05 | 0.906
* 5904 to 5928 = 0.24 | 0.721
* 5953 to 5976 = 0.15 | 0.805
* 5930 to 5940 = 0.16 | 0.786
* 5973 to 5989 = 0.13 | 0.827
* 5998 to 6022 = 0.10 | 0.861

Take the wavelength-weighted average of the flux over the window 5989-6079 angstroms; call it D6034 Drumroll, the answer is 0.917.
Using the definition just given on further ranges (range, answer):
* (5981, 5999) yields 0.86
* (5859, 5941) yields 0.679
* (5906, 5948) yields 0.76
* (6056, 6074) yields 0.959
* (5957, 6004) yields 0.833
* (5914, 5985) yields 0.793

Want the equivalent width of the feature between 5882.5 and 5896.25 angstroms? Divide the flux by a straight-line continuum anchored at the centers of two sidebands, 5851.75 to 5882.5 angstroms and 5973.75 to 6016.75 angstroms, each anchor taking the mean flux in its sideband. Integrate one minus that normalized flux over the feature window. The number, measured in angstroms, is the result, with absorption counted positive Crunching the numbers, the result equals 5.0 angstroms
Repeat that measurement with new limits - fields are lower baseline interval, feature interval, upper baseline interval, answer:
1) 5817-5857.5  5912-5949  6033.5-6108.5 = 5.6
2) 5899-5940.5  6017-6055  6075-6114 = -1.9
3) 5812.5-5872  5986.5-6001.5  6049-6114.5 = 0.9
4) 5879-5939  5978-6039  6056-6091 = -2.0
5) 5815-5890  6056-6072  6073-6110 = -0.2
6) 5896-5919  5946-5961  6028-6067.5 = -1.5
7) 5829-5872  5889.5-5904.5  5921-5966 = 6.1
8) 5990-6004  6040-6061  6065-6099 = -0.8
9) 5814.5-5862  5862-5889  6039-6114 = 5.9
